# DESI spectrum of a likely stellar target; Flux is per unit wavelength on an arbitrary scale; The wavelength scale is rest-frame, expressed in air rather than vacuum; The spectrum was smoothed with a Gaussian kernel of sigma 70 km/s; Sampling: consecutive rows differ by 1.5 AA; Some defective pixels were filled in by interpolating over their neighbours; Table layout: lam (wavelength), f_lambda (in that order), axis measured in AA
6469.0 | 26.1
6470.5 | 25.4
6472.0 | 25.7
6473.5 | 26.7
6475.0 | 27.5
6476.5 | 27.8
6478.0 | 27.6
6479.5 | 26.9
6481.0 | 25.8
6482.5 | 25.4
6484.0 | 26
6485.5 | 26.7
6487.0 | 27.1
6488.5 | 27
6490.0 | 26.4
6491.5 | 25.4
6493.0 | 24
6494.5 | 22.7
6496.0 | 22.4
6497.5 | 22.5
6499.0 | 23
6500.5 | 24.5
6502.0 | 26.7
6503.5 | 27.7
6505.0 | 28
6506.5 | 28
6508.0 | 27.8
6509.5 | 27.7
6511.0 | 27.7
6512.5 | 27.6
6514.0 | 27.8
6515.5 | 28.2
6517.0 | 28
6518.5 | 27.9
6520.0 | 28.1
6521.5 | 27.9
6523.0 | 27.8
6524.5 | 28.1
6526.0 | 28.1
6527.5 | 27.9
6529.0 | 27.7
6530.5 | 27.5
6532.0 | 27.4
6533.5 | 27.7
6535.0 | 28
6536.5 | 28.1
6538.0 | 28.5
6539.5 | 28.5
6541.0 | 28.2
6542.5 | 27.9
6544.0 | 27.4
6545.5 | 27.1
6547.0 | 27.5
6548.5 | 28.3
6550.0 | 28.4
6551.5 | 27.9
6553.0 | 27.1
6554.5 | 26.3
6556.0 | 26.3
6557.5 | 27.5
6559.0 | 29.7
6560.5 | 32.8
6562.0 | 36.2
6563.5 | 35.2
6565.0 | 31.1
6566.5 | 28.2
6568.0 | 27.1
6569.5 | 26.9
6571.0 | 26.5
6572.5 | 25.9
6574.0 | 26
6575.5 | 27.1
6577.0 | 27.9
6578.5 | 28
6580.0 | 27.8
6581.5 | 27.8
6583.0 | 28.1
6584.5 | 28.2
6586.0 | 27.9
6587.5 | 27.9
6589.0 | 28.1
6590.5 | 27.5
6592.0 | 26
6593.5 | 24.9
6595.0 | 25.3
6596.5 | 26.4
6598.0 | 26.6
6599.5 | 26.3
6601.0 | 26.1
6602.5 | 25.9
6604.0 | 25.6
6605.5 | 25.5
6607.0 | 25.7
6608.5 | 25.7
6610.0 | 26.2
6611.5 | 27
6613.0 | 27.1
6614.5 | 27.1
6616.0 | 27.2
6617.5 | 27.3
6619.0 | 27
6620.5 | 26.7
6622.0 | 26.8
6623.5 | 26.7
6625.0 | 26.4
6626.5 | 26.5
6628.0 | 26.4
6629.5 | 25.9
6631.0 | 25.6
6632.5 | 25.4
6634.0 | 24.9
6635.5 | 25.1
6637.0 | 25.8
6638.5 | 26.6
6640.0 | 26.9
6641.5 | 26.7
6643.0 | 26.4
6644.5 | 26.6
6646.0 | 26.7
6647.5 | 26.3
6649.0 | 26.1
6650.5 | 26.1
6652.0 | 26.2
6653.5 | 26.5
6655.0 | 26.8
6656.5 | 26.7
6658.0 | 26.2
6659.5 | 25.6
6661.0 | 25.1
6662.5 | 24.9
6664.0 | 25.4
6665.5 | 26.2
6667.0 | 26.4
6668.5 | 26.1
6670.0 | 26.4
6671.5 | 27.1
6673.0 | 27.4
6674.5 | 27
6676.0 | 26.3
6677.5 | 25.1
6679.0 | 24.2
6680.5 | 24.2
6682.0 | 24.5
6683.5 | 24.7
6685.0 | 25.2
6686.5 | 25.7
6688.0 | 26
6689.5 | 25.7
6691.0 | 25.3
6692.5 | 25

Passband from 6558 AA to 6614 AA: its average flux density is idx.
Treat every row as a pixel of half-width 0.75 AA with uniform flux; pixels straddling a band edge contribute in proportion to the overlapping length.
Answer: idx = 27.6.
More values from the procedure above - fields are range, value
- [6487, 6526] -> 26.6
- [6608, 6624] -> 26.8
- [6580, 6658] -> 26.5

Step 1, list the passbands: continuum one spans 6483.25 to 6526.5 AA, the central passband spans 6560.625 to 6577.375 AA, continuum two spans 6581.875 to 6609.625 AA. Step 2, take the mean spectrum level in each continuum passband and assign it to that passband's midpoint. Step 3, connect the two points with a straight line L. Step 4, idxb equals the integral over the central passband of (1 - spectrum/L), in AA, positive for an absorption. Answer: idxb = -1.6 AA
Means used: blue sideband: 26.6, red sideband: 26.6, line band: 29.1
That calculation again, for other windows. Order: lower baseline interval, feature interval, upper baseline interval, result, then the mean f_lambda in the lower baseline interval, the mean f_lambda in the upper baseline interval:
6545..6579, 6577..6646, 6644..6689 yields 1.7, 28.5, 25.9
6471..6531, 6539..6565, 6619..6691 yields -2.5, 26.7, 26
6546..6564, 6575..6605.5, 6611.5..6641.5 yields 1.1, 29.3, 26.4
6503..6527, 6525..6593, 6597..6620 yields -2.4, 27.9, 26.4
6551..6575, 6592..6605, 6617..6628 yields 0.8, 28.8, 26.7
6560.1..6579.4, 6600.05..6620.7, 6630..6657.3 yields 0.8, 29.1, 26.2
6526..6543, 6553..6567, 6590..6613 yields -1.5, 28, 26.1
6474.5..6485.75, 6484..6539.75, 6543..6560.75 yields 0.7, 26.7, 27.9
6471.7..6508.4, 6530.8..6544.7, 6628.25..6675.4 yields -1.0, 26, 26.2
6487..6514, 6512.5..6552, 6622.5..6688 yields -3.0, 25.9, 26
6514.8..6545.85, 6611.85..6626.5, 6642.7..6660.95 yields -0.1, 27.9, 26.3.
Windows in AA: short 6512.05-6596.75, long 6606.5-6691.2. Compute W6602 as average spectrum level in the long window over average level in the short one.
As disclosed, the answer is 0.93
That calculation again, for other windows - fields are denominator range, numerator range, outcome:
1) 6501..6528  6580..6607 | 0.96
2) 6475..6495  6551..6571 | 1.12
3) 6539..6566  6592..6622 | 0.90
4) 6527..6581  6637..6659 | 0.94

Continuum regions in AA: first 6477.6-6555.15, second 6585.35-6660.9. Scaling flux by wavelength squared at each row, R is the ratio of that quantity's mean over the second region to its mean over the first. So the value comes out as 1.01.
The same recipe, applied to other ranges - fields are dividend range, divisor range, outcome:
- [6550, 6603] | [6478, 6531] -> 1.07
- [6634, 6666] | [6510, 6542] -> 0.97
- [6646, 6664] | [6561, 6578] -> 0.92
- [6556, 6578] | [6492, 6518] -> 1.13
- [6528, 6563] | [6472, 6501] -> 1.13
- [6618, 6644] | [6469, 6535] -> 1.02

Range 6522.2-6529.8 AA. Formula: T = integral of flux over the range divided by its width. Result 27.9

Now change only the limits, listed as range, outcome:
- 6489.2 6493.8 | 25.3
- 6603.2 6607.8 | 25.6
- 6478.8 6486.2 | 26.2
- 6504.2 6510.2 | 27.9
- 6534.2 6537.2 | 28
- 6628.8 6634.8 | 25.4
